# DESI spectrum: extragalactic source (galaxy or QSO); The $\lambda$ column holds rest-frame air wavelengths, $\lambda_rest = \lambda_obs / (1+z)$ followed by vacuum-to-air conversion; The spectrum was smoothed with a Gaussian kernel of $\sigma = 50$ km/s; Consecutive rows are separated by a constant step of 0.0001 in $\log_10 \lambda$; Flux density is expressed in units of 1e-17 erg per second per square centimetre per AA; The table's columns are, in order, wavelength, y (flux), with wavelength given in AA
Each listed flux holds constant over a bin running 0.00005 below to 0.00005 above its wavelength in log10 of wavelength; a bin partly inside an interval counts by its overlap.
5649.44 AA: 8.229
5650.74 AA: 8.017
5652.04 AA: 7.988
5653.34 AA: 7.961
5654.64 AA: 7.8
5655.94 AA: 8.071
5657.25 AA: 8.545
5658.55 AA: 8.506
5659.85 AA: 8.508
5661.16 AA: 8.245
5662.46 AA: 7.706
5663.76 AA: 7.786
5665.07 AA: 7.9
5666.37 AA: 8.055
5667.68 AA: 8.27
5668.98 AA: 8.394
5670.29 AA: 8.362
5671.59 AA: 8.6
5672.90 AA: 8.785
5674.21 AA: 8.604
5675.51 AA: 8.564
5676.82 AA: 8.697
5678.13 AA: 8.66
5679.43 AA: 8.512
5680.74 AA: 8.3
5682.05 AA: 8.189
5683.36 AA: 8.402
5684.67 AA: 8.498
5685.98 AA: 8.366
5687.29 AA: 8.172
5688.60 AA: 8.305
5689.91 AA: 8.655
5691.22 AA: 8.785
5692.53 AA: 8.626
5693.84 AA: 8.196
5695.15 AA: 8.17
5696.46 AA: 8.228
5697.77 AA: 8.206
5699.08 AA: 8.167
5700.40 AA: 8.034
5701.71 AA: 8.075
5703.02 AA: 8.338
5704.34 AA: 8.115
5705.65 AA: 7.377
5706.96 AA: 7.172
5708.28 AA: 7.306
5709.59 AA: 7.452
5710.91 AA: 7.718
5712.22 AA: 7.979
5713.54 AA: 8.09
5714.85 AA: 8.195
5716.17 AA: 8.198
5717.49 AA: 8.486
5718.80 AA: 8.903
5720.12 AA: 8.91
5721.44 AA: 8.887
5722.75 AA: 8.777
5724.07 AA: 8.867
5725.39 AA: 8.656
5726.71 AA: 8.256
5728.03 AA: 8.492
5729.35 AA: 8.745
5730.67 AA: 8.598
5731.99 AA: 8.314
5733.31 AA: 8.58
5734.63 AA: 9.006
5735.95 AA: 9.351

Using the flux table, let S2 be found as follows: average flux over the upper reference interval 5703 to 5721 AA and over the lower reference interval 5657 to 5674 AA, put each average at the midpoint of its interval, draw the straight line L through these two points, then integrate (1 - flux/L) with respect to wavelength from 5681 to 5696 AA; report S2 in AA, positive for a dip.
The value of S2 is -0.4 AA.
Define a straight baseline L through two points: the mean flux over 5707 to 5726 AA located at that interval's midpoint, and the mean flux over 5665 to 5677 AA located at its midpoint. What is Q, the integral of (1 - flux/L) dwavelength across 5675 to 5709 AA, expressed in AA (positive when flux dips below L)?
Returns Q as 0.54 AA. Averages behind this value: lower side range 8.44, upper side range 8.28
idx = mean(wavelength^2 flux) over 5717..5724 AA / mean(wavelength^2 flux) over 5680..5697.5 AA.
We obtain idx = 1.1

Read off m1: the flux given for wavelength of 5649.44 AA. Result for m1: 8.229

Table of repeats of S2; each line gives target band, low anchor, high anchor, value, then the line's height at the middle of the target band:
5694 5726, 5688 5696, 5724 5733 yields 1.2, 8.5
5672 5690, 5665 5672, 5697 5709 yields -0.7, 8.14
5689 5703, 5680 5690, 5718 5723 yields 0.3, 8.51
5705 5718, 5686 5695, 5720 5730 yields 1.2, 8.59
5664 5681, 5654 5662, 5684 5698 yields -0.2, 8.32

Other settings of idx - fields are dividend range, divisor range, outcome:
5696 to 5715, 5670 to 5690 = 0.94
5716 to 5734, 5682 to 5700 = 1.05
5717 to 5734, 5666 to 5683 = 1.04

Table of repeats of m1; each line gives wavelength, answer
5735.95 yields 9.351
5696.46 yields 8.228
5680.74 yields 8.3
